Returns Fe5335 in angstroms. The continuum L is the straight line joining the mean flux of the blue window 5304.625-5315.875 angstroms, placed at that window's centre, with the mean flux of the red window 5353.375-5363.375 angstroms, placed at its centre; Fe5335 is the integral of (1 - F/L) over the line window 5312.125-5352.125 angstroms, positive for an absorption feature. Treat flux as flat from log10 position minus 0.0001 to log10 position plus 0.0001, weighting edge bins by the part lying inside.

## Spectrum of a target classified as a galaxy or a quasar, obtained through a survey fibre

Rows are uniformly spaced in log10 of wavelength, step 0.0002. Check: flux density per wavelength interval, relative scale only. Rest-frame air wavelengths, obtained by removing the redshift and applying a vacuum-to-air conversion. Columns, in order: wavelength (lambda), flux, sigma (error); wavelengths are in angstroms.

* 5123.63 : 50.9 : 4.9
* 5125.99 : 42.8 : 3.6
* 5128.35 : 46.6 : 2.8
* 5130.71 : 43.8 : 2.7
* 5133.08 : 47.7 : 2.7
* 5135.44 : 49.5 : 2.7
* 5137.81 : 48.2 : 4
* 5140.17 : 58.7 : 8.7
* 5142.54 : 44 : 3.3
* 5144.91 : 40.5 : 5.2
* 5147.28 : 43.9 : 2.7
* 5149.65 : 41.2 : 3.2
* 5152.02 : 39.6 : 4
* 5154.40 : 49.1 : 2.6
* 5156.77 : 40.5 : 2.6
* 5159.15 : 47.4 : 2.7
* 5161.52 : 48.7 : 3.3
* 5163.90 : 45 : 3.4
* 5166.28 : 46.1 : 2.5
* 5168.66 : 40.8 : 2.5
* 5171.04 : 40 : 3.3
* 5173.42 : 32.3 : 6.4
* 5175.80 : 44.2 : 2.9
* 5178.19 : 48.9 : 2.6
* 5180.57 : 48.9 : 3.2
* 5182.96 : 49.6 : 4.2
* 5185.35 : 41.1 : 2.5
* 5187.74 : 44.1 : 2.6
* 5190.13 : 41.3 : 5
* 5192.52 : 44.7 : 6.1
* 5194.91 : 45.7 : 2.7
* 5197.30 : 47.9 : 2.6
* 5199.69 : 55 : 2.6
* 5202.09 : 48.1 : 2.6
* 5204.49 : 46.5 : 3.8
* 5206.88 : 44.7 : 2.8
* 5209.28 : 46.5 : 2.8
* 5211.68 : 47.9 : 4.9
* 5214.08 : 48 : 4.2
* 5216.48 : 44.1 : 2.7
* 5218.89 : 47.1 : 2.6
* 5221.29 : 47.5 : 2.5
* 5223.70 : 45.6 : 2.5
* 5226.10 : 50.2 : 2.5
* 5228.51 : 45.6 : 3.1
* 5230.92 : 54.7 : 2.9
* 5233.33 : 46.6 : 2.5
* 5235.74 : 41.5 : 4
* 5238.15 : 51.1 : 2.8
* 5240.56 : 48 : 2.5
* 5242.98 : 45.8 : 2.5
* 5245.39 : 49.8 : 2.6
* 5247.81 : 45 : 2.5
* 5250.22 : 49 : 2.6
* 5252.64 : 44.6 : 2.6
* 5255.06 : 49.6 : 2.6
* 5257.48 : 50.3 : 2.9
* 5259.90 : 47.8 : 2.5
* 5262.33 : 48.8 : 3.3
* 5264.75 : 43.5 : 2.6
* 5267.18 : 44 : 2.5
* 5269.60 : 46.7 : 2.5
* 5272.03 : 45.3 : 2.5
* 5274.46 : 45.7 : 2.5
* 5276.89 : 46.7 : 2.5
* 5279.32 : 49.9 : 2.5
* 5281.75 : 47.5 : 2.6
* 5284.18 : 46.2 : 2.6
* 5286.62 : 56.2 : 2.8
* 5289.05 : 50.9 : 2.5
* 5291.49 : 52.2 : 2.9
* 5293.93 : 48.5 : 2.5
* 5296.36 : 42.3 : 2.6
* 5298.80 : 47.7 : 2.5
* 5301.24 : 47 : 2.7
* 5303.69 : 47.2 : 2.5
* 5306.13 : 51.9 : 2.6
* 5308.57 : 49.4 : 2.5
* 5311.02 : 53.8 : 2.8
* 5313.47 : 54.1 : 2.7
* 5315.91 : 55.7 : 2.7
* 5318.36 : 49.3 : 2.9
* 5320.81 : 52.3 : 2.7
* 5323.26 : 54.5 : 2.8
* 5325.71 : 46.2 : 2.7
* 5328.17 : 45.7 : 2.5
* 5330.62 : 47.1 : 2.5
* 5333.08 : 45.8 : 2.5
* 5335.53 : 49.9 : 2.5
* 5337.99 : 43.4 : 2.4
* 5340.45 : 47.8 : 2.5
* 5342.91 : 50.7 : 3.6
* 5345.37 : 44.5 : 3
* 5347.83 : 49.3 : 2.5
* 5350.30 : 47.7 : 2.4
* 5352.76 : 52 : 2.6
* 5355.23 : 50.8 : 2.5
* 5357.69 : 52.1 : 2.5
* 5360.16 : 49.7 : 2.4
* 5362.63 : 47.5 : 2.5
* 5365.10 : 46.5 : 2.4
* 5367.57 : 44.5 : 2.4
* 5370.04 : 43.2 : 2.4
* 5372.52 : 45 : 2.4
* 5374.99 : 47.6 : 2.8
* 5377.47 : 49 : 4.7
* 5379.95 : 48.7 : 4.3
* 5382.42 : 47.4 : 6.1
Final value 1.9 angstroms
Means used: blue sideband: 52.6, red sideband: 50.3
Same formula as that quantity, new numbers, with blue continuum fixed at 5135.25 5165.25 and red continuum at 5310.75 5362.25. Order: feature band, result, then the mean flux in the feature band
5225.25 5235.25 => -0.28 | 48.7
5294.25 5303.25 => 0.49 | 46.1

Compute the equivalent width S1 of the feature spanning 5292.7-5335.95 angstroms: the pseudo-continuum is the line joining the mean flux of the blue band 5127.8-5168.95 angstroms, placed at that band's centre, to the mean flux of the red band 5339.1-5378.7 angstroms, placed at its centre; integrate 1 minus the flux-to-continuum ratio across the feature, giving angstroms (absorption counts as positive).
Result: -1.7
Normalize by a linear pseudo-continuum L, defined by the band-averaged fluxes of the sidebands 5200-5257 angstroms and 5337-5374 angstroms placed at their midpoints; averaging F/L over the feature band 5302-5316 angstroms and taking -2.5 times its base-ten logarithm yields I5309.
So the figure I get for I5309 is -0.087 mag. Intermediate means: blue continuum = 47.4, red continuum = 47.7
